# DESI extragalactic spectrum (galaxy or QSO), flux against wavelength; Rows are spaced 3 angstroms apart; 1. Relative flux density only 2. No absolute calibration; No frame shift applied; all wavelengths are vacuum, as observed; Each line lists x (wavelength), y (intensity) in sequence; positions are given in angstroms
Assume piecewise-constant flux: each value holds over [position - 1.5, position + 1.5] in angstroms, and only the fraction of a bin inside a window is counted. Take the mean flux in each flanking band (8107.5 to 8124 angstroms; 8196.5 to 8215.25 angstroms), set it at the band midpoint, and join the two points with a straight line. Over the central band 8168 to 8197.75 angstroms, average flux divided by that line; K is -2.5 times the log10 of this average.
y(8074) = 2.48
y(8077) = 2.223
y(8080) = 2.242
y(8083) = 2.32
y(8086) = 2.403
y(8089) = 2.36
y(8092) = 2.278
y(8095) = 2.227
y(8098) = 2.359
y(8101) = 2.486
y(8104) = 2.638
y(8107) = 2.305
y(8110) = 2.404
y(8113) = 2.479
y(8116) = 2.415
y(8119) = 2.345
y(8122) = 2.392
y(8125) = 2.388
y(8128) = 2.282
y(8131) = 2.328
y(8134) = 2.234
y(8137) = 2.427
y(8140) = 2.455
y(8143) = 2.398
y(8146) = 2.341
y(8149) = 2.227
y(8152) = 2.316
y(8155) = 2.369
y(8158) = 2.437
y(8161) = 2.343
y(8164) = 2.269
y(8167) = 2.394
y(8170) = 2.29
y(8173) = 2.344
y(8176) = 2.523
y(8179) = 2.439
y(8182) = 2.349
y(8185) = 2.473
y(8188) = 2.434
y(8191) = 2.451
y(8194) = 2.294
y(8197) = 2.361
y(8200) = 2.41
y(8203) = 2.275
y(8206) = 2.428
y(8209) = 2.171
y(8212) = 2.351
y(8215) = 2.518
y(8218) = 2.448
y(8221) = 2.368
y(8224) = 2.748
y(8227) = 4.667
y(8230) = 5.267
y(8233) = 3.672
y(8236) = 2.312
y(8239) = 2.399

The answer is -0.02 mag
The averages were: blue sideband 2.4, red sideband 2.35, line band 2.4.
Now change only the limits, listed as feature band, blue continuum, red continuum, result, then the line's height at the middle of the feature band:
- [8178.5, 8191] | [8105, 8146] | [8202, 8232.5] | 0.14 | 2.75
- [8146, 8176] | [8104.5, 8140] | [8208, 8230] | 0.11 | 2.6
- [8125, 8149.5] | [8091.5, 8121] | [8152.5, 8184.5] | 0.02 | 2.39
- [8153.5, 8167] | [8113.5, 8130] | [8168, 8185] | 0.01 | 2.39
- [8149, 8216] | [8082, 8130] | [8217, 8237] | 0.26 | 3.03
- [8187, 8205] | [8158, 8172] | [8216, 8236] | 0.21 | 2.88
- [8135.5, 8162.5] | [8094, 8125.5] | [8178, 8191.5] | 0.02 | 2.42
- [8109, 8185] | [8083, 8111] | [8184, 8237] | 0.08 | 2.55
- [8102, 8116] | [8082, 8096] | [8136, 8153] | -0.05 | 2.33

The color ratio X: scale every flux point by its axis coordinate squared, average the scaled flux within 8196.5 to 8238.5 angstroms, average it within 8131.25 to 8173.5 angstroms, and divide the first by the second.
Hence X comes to 1.2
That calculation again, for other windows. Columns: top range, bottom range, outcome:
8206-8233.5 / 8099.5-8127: 1.30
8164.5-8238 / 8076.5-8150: 1.15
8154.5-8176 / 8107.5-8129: 1.00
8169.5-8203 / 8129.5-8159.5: 1.03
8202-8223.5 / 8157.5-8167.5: 1.03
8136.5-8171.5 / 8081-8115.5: 1.00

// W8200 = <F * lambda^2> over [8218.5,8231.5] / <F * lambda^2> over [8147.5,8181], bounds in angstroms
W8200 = 1.6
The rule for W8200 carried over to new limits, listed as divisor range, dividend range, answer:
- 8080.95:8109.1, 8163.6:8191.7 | 1.03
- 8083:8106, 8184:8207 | 1.03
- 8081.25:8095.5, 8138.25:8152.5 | 1.03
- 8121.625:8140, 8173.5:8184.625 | 1.05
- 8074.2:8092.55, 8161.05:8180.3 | 1.05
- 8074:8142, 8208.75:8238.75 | 1.33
